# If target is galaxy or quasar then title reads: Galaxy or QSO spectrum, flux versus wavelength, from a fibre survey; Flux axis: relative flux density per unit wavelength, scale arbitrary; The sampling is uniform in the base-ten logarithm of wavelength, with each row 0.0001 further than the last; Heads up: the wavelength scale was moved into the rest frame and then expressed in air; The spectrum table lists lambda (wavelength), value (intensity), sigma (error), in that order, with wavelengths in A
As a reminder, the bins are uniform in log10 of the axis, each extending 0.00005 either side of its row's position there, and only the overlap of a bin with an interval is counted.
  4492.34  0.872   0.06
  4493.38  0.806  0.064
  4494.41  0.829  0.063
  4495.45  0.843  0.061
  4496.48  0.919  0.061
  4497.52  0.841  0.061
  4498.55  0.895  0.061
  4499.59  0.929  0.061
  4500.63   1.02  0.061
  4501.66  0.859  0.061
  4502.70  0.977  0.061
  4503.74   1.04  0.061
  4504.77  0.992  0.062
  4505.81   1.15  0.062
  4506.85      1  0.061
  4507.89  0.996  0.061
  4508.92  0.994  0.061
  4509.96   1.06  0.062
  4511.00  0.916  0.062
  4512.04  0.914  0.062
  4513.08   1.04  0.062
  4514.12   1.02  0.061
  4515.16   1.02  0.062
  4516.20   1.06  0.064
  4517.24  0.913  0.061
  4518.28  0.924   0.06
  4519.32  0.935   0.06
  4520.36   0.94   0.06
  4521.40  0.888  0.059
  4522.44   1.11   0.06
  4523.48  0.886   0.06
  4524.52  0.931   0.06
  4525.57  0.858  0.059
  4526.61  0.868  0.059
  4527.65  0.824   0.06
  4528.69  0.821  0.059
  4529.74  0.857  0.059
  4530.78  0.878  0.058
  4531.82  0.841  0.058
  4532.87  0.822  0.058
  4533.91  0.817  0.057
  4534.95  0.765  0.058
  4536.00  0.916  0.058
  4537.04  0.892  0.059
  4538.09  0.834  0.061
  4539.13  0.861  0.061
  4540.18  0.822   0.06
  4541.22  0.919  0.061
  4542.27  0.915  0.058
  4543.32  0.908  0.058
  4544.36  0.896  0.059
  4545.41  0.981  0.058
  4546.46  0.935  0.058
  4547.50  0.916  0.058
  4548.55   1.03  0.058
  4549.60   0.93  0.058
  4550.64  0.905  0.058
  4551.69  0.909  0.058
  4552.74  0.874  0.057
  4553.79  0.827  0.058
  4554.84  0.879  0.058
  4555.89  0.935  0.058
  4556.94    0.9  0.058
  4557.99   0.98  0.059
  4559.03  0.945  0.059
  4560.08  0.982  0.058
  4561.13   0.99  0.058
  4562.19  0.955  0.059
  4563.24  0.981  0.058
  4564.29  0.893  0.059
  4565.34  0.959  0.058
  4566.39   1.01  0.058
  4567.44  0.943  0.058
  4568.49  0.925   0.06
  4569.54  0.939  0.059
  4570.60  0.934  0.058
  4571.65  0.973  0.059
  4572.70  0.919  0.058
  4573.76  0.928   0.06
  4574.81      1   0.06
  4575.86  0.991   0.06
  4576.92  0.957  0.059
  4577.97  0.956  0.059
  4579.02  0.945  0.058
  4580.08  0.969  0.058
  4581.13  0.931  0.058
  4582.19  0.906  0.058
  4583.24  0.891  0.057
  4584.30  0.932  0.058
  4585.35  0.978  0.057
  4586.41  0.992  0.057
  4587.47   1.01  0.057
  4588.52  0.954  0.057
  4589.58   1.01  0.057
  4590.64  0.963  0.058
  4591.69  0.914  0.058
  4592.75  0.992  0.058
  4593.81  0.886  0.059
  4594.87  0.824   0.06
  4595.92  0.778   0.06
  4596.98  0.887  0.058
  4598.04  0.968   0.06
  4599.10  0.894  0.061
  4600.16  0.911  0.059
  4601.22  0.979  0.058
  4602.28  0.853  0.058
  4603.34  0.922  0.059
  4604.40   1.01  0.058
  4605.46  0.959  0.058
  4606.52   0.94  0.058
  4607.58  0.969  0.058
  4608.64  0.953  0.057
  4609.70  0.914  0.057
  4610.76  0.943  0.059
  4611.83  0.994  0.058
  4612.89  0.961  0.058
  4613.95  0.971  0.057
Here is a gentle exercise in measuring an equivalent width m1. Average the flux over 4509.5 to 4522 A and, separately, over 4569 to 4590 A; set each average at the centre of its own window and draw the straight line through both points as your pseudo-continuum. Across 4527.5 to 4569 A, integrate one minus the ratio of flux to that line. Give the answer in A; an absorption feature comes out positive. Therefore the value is 2.5 A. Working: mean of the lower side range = 0.97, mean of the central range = 0.905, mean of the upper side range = 0.955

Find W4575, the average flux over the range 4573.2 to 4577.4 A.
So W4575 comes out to 0.967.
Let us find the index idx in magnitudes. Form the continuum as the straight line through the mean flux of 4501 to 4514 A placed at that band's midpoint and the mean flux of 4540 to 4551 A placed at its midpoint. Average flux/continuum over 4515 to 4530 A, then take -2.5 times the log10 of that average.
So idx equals 0.06 mag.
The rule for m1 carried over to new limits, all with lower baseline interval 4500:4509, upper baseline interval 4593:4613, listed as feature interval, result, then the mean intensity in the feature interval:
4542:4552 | 0.4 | 0.934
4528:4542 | 1.8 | 0.85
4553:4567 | 0.3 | 0.94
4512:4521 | 0.2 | 0.976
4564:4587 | -0.1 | 0.949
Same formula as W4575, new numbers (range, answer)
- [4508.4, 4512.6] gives 0.972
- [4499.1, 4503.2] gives 0.946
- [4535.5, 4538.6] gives 0.88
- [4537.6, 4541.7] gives 0.86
